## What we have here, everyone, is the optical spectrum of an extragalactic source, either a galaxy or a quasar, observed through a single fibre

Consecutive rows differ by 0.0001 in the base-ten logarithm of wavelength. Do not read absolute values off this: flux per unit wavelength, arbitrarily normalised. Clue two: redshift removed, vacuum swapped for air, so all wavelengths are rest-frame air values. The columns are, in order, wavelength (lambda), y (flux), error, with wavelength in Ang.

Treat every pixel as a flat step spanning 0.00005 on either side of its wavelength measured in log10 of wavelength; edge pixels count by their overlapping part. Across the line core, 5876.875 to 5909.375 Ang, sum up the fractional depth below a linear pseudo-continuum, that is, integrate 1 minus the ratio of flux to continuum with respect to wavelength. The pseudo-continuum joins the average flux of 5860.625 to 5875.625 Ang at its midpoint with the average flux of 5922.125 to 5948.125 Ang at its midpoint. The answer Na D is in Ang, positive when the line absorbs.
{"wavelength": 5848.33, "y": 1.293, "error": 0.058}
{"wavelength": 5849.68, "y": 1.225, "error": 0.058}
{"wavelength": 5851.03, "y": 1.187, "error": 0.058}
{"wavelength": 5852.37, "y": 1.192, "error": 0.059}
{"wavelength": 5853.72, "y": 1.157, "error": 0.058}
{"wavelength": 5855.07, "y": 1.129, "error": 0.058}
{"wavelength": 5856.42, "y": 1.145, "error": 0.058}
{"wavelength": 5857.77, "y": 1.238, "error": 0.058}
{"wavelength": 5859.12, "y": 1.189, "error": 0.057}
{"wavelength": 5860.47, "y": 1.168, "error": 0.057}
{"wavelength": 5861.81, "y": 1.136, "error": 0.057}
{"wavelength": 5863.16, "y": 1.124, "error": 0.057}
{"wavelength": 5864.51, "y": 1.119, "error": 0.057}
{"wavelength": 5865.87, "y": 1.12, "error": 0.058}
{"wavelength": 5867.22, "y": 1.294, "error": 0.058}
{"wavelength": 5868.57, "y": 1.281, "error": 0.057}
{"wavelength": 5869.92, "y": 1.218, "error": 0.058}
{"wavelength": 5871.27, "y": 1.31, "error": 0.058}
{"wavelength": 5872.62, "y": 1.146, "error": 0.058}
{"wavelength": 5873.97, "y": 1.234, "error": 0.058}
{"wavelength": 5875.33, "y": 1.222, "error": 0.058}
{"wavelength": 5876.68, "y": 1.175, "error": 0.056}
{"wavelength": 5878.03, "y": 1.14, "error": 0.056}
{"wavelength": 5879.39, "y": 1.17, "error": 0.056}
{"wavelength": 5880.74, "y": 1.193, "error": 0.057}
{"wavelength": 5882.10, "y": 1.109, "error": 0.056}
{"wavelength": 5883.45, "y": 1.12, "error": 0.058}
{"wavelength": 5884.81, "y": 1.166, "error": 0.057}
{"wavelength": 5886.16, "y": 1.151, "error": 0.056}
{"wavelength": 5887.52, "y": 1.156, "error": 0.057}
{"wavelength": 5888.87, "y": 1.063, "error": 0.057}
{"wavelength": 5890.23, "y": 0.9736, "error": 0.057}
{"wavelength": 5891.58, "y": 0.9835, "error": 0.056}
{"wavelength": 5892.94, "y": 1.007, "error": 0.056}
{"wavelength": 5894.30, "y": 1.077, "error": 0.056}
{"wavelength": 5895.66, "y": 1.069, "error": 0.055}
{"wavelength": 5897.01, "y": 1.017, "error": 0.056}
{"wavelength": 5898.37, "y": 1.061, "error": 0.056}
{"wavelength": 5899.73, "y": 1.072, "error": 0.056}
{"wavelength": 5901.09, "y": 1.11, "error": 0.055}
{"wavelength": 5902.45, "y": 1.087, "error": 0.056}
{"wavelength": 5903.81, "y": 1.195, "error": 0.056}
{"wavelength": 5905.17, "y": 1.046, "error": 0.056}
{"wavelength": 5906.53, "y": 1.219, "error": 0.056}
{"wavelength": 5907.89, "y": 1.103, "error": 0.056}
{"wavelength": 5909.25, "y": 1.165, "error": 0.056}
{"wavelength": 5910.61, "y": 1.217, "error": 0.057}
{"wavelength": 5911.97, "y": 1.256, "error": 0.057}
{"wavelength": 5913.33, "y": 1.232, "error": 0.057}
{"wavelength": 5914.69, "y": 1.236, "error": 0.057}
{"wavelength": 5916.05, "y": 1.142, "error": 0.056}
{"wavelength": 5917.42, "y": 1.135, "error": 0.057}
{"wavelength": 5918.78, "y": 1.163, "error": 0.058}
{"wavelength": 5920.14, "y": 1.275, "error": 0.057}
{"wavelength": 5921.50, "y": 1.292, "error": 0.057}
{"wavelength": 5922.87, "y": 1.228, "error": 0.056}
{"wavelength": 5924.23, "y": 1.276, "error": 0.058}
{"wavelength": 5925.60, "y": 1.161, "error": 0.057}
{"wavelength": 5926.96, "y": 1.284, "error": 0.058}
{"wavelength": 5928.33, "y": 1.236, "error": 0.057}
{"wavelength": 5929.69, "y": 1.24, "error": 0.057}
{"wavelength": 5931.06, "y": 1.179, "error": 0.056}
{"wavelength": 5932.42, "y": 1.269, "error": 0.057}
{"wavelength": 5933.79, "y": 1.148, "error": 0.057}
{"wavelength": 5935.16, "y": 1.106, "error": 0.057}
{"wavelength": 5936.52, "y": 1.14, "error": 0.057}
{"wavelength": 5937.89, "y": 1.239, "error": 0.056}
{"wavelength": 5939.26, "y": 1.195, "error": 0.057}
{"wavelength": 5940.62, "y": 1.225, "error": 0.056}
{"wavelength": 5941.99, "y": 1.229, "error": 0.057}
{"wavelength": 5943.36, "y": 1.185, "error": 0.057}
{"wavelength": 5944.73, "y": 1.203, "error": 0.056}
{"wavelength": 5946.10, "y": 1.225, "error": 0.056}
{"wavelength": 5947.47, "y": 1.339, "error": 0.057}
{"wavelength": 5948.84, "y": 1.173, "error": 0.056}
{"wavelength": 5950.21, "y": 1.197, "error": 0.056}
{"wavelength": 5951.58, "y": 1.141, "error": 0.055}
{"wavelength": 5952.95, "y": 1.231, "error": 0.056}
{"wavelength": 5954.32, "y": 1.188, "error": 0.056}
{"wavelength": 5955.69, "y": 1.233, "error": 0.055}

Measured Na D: 2.78 Ang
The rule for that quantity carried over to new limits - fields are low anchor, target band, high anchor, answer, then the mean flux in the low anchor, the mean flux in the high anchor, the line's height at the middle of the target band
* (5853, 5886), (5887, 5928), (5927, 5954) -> 1.71 Ang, 1.18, 1.21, 1.19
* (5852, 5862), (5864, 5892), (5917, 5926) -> 0.61 Ang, 1.17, 1.22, 1.19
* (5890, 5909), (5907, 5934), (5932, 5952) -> -1.78 Ang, 1.08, 1.2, 1.14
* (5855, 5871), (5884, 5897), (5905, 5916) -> 1.29 Ang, 1.19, 1.19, 1.19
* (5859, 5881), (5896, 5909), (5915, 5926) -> 1.09 Ang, 1.19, 1.21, 1.2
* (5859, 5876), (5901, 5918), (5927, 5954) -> 0.51 Ang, 1.2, 1.21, 1.2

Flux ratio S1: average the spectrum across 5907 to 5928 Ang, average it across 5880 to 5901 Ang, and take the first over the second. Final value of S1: 1.12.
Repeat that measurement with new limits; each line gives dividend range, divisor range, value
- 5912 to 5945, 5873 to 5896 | 1.08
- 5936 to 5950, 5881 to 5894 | 1.12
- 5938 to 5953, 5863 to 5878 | 1.01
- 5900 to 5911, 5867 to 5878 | 0.93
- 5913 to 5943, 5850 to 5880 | 1.02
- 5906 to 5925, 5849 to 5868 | 1.03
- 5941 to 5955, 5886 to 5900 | 1.15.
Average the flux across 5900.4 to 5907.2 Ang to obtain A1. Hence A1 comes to 1.13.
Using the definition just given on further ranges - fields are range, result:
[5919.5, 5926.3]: 1.25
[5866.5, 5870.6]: 1.26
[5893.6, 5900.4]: 1.06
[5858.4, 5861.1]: 1.18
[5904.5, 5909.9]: 1.13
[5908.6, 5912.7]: 1.21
